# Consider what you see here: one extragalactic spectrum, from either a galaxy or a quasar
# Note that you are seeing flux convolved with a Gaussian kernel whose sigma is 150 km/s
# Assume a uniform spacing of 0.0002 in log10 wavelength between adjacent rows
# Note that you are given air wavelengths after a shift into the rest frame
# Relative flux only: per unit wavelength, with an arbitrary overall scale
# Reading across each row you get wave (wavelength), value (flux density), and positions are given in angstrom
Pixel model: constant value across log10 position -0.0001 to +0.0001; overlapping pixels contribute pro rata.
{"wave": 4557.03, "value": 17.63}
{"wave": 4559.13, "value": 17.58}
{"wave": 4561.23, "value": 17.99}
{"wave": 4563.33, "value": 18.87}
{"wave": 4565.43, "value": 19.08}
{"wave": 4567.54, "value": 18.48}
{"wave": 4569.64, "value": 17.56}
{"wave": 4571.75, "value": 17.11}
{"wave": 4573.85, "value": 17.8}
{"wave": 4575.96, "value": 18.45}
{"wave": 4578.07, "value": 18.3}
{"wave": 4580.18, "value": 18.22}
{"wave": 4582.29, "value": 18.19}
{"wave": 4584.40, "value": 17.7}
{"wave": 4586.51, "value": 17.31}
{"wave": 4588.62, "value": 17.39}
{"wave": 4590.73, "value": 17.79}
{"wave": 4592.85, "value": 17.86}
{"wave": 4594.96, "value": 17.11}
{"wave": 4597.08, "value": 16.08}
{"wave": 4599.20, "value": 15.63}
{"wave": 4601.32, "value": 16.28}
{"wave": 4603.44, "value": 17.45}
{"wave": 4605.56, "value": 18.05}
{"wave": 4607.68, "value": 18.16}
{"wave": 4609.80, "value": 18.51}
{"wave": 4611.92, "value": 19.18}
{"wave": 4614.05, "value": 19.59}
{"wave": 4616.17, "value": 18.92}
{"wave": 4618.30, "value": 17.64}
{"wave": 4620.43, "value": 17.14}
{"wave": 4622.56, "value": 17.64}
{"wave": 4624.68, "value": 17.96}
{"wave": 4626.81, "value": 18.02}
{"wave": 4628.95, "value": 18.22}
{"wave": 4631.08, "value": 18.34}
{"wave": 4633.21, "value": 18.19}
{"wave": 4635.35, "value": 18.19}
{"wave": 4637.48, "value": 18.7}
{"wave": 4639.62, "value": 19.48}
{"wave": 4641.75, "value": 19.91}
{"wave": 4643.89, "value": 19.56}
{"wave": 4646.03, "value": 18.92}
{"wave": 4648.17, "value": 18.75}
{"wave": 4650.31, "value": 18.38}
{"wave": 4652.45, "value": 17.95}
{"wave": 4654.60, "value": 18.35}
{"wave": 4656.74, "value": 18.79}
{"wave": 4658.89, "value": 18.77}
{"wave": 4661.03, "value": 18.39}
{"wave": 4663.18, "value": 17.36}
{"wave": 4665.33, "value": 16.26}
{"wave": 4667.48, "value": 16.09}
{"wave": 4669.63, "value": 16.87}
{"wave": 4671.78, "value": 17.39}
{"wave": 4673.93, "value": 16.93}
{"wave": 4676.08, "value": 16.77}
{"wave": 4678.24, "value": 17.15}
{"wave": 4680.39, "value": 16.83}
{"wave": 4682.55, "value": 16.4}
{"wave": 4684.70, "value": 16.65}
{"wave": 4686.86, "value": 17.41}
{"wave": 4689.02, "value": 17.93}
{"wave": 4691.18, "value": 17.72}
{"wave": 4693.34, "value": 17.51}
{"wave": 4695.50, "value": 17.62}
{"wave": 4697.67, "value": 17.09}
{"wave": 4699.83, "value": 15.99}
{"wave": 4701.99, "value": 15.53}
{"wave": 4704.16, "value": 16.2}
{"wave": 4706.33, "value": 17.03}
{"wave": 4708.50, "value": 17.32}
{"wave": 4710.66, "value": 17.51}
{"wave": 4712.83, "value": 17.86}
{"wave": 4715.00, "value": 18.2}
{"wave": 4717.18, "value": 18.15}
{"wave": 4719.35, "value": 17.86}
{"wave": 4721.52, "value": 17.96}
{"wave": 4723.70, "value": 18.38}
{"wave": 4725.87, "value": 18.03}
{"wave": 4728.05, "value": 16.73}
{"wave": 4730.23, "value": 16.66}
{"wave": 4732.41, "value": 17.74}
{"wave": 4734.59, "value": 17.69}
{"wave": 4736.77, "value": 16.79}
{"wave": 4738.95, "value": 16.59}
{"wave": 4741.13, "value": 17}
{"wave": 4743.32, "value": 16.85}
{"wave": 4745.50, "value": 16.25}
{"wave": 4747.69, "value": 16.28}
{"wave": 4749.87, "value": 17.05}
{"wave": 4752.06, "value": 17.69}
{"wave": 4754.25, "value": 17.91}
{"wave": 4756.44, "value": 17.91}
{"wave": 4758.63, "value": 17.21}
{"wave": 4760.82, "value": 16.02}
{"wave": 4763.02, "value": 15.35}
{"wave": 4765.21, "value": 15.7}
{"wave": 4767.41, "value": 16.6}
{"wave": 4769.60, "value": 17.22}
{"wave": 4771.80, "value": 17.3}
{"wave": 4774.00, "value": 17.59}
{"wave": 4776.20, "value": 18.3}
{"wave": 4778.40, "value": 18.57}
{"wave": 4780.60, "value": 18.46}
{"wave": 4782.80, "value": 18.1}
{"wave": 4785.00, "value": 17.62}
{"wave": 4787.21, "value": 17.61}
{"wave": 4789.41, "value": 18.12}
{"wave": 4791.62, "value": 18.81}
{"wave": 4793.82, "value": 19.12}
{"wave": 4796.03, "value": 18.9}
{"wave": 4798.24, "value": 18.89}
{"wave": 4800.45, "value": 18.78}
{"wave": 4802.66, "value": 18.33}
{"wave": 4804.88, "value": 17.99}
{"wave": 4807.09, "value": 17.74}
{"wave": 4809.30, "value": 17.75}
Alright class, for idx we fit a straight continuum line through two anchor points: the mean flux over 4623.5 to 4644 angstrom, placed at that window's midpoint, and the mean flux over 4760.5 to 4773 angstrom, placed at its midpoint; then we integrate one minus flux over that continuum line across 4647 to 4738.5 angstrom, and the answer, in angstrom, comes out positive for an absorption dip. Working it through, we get 1.14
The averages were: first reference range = 18.6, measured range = 17.4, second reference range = 16.4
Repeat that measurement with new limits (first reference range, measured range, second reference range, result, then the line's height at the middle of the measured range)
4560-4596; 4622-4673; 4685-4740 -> -1.6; 17.6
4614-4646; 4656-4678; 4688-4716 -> 0.6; 17.8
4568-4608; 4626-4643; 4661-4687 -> -1.5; 17.2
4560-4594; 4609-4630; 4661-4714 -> -0.8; 17.6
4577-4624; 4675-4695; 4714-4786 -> 0.4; 17.5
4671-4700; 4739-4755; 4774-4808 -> 0.8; 17.8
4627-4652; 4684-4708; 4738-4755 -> 1.1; 17.8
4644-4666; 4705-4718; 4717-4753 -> -0.1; 17.6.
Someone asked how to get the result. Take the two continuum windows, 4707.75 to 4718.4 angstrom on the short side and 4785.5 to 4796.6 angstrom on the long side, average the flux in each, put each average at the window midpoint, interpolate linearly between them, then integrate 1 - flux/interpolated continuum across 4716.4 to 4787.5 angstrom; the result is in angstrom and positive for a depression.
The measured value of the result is 3.3 angstrom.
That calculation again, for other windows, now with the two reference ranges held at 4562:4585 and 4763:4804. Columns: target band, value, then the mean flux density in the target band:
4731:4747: 0.90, 17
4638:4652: -0.78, 19.1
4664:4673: 0.69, 16.7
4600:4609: 0.33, 17.5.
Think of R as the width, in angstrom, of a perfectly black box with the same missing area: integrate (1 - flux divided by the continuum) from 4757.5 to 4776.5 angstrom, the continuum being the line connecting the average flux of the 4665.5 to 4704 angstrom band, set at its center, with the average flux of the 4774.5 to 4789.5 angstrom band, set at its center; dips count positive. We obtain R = 1.2 angstrom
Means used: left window 16.9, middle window 16.7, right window 18.1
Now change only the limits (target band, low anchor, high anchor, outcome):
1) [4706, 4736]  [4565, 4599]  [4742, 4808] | 0.0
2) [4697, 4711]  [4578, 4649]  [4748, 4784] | 0.8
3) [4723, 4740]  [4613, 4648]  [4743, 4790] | 0.3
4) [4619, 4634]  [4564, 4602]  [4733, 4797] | -0.3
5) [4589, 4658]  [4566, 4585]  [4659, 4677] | -2.4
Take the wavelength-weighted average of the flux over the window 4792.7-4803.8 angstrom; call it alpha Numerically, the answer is 18.8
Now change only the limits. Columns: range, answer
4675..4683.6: 16.8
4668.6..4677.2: 17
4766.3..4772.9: 17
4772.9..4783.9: 18.2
